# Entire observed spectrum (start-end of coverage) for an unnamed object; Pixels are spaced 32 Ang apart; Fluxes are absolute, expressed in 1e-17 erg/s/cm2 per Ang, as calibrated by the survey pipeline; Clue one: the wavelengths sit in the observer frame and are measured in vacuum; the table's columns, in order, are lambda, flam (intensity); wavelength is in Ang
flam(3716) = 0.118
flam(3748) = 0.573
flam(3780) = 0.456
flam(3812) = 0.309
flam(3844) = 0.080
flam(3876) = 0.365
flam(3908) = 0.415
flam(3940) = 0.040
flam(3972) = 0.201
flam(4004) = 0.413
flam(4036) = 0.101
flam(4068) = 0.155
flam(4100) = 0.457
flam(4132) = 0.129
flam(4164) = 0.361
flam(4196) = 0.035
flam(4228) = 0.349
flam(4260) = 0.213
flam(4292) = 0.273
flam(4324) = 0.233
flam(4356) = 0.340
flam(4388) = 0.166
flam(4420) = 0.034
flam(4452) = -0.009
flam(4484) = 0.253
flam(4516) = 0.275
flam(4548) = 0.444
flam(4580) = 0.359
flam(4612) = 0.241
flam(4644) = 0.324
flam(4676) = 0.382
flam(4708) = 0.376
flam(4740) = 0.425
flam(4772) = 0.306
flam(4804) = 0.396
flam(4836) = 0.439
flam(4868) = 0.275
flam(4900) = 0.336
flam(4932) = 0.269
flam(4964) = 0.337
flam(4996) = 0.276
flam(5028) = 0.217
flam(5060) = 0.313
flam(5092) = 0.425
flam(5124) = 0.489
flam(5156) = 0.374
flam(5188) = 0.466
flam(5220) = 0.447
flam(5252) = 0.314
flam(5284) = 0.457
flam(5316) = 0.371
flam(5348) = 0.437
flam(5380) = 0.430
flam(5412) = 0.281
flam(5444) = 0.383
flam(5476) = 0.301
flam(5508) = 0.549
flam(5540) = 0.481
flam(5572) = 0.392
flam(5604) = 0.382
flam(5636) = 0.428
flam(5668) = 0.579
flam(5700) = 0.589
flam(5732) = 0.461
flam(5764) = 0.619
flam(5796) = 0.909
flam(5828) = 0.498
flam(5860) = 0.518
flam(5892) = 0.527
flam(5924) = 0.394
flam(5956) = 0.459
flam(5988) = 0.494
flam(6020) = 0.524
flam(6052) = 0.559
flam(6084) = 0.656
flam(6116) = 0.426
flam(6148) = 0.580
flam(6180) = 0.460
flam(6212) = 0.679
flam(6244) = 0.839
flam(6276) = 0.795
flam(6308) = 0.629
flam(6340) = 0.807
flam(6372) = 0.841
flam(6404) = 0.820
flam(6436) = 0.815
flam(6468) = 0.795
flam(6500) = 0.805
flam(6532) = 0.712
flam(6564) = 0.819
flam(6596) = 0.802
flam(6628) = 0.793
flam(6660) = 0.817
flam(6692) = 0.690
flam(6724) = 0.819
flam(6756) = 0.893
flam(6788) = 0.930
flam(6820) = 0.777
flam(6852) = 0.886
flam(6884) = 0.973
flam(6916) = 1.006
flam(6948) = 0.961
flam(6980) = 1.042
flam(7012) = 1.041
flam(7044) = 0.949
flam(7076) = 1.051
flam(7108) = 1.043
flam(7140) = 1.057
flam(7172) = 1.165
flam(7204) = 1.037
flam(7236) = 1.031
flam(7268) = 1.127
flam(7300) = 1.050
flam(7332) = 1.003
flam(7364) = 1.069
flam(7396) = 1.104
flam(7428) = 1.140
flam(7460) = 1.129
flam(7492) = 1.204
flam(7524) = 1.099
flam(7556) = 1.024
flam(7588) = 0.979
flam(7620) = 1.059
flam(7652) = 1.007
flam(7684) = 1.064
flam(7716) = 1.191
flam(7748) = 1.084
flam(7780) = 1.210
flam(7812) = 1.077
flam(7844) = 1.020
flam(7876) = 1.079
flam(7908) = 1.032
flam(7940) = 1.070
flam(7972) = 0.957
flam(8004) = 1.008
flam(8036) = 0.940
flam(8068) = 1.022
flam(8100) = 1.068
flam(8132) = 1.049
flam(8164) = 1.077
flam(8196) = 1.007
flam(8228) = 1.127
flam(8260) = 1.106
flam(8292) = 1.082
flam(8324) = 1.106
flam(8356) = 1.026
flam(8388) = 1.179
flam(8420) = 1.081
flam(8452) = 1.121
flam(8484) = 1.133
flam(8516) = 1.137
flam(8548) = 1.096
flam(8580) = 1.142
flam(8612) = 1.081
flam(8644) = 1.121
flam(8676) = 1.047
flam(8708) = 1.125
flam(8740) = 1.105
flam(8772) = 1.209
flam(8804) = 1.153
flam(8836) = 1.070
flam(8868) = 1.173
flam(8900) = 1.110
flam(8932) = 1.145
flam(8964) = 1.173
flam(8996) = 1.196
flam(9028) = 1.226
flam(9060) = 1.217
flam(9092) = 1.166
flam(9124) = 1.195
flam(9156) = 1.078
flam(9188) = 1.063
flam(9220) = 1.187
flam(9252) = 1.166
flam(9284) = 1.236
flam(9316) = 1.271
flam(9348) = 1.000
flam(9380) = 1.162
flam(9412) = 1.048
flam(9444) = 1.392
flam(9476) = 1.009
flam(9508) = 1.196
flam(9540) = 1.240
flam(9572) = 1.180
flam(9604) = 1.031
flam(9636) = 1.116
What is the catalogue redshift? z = 0.556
